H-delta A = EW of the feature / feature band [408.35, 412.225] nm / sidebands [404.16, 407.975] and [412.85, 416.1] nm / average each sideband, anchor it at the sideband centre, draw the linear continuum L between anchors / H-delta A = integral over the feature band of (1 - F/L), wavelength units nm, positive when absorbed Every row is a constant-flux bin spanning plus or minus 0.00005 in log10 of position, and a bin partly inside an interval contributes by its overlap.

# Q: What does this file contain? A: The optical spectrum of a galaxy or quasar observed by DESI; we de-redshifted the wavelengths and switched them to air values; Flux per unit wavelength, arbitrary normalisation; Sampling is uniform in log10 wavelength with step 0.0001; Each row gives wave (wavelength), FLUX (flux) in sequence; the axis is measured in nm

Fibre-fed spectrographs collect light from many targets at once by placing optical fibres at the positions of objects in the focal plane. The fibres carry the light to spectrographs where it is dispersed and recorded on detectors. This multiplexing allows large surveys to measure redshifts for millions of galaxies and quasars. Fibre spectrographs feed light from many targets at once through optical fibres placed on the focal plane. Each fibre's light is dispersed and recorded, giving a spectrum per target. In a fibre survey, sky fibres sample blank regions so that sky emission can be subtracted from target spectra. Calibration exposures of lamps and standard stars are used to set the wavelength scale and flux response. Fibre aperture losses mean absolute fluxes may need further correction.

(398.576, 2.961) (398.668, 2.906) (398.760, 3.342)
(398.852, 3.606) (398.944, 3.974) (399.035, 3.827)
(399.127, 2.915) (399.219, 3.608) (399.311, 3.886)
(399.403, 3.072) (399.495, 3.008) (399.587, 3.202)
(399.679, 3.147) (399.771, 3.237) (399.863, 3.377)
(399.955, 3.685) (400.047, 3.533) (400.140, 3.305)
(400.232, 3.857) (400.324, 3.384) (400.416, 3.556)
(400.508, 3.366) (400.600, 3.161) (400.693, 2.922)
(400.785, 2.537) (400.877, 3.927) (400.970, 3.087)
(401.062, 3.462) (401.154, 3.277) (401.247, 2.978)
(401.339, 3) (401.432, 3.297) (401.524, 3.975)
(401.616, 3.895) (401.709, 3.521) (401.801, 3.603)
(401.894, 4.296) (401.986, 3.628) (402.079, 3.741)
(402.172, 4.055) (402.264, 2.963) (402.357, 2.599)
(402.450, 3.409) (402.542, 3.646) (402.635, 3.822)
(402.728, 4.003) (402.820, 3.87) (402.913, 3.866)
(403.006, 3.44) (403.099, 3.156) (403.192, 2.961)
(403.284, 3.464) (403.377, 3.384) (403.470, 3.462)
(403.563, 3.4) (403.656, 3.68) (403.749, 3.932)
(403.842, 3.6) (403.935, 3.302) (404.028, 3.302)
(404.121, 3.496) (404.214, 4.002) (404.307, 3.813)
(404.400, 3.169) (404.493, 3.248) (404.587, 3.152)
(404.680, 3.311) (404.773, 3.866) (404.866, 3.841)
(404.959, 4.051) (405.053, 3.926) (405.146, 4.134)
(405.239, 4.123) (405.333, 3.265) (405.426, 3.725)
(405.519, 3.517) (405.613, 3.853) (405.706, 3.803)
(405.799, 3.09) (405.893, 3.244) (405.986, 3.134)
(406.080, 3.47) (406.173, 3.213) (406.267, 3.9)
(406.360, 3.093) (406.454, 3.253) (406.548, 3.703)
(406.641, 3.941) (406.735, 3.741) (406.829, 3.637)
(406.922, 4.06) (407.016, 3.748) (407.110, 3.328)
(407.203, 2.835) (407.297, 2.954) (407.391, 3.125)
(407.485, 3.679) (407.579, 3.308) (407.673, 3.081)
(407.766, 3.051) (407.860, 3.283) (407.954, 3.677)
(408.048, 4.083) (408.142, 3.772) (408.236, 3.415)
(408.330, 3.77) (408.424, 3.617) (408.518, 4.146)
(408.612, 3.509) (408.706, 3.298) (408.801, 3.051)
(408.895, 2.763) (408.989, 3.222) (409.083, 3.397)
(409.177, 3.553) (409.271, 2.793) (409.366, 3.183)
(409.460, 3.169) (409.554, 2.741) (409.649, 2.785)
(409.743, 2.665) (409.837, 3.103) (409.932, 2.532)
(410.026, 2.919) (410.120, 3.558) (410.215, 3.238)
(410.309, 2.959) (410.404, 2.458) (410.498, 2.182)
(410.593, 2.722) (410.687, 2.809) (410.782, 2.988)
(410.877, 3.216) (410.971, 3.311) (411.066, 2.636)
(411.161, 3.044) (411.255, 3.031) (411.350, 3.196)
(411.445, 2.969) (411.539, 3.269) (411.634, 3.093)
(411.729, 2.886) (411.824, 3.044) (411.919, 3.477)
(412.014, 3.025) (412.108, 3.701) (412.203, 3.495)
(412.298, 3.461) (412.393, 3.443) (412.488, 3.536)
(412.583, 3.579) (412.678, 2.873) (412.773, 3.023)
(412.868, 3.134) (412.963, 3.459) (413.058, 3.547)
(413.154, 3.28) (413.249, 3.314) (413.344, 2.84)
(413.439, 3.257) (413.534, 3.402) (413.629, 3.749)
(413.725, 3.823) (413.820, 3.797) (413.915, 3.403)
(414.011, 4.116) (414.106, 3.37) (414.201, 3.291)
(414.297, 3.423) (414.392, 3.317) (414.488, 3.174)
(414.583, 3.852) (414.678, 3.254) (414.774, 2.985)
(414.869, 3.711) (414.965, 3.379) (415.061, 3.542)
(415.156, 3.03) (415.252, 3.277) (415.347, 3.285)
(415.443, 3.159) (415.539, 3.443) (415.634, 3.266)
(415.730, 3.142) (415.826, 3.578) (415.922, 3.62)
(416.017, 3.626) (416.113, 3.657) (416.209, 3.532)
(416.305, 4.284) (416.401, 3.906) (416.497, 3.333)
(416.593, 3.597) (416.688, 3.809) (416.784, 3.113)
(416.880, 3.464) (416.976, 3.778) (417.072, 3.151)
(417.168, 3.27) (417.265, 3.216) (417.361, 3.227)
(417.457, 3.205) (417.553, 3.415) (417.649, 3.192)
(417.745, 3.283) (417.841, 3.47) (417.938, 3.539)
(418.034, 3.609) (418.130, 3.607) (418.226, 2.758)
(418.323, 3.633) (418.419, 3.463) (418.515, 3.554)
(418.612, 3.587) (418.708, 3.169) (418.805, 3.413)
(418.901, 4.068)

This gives 0.42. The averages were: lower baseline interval 3.52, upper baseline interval 3.41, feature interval 3.09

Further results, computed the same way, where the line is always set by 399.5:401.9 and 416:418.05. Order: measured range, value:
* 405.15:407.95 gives -0.04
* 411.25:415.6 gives 0.14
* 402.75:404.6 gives -0.05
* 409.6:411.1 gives 0.24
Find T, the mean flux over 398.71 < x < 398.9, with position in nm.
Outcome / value 3.46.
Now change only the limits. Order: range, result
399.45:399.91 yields 3.2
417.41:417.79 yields 3.28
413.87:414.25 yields 3.54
